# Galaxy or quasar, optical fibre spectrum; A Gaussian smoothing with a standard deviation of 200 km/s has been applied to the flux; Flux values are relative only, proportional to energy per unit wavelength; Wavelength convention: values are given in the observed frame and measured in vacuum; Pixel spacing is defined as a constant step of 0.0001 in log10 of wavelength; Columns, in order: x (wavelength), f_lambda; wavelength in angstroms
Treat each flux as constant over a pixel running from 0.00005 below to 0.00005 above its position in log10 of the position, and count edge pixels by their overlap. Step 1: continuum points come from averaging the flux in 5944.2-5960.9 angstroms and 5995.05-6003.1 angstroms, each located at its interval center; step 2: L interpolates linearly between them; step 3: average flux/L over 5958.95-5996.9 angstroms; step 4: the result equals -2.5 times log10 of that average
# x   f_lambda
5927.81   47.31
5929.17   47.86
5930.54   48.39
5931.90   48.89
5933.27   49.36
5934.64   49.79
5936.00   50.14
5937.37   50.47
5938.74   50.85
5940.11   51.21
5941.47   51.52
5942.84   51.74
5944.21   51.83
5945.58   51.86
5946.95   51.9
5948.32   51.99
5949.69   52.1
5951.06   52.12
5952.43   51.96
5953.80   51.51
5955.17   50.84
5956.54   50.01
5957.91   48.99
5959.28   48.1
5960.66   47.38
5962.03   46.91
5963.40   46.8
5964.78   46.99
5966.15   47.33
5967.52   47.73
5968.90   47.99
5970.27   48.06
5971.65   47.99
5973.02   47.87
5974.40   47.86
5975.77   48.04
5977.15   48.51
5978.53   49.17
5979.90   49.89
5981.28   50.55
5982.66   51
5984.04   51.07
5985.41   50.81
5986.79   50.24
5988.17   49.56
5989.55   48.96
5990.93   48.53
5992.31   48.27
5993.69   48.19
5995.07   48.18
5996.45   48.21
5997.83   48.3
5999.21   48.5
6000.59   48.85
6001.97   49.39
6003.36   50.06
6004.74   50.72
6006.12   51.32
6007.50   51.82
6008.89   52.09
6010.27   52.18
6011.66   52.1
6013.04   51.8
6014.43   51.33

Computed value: 0.02 mag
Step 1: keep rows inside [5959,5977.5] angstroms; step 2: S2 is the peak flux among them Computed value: 48.51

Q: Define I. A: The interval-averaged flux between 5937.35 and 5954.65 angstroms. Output 51.7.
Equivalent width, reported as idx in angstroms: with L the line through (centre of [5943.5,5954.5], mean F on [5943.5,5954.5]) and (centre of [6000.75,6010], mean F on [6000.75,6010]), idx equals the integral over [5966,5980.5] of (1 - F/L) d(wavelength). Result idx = 0.90 angstroms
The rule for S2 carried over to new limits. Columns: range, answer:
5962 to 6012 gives 52.18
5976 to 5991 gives 51.07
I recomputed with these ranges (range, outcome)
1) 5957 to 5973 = 47.7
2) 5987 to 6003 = 48.7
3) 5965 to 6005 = 48.9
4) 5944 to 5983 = 49.4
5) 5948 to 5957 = 51.5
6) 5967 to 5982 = 48.5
